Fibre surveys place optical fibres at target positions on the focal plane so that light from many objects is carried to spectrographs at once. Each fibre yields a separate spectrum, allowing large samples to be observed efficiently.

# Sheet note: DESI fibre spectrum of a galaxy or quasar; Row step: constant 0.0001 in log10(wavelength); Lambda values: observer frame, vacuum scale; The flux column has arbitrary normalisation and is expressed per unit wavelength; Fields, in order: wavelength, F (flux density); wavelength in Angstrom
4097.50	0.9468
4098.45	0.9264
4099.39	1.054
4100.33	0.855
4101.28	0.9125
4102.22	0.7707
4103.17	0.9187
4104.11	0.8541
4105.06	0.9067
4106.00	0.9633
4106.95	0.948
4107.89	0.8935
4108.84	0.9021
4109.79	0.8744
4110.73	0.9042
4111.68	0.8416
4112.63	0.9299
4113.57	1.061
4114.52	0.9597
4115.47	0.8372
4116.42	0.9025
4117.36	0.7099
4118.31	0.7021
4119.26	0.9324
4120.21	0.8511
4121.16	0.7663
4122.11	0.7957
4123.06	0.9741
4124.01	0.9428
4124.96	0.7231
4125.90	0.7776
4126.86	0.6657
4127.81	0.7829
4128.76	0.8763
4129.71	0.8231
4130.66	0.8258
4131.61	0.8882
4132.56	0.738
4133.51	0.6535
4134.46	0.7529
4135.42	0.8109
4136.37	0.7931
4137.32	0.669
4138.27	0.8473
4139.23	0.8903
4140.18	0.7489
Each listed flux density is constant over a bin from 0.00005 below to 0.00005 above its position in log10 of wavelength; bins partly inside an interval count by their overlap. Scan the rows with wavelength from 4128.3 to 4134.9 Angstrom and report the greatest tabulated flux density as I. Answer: 0.8882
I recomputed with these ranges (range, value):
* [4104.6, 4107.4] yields 0.9633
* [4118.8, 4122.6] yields 0.9324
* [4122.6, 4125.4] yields 0.9741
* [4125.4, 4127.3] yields 0.7776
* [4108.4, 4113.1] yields 0.9299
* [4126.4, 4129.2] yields 0.8763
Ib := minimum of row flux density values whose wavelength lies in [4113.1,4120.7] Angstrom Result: 0.7021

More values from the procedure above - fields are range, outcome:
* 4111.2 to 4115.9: 0.8372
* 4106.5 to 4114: 0.8416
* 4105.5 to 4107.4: 0.948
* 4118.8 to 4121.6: 0.7663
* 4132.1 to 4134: 0.6535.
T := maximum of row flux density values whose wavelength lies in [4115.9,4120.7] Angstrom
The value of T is 0.9324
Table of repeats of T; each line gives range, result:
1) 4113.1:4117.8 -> 1.061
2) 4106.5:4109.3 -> 0.948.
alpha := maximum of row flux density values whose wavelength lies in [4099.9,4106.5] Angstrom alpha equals 0.9633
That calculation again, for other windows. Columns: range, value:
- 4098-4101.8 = 1.054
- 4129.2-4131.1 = 0.8258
